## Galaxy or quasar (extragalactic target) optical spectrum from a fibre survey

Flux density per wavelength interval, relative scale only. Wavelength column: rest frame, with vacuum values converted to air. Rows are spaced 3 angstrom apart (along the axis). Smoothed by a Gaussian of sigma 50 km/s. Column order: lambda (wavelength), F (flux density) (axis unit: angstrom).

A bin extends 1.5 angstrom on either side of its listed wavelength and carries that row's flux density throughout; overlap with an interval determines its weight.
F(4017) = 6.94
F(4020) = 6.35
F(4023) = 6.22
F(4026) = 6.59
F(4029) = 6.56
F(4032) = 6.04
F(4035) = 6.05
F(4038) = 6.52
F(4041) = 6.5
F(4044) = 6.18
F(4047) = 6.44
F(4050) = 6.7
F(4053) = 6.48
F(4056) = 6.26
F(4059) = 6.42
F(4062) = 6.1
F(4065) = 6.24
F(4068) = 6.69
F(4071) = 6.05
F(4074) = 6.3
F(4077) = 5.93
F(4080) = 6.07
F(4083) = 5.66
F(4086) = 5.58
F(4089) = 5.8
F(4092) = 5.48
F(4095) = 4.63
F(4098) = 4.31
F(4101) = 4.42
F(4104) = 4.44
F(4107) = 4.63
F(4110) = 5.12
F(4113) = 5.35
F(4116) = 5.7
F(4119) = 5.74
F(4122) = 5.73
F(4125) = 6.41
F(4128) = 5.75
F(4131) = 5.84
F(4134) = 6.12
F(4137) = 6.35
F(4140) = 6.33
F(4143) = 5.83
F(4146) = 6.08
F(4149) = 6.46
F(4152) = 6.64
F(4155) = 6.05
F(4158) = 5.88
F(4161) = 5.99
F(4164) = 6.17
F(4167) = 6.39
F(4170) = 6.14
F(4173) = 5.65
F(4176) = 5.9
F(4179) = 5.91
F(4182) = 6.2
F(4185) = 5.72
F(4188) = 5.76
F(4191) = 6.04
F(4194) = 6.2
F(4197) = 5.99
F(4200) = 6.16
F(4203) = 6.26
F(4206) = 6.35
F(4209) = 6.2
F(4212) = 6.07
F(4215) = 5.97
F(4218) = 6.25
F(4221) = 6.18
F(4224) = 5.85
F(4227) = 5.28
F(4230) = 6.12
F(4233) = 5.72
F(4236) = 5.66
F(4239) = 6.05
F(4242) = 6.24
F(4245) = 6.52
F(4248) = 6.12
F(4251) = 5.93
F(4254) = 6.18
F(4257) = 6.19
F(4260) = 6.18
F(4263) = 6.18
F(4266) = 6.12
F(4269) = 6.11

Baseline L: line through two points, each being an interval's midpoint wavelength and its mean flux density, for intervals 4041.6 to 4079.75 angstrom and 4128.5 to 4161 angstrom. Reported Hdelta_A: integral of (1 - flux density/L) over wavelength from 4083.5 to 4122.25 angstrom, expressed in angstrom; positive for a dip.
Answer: 6.73 angstrom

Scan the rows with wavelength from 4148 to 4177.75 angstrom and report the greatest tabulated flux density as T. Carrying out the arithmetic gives 6.64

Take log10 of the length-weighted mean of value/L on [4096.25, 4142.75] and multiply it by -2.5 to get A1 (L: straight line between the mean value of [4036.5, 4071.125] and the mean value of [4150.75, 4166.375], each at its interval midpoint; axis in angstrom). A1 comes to 0.14 mag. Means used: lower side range 6.39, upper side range 6.15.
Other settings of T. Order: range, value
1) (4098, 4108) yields 4.63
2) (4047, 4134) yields 6.7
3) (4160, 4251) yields 6.52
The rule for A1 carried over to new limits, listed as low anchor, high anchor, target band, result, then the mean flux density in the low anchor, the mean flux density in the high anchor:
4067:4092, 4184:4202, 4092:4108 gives 0.289 mag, 5.96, 5.99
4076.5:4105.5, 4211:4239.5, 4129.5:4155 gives -0.134 mag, 5.21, 5.91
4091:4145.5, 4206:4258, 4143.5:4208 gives -0.062 mag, 5.47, 6.04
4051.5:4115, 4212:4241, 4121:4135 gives -0.049 mag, 5.62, 5.91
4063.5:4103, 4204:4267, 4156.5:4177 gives -0.029 mag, 5.61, 6.07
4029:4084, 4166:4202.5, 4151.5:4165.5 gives -0.009 mag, 6.27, 6.01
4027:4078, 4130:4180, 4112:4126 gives 0.073 mag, 6.33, 6.11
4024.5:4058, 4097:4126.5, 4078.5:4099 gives 0.041 mag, 6.39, 5.2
